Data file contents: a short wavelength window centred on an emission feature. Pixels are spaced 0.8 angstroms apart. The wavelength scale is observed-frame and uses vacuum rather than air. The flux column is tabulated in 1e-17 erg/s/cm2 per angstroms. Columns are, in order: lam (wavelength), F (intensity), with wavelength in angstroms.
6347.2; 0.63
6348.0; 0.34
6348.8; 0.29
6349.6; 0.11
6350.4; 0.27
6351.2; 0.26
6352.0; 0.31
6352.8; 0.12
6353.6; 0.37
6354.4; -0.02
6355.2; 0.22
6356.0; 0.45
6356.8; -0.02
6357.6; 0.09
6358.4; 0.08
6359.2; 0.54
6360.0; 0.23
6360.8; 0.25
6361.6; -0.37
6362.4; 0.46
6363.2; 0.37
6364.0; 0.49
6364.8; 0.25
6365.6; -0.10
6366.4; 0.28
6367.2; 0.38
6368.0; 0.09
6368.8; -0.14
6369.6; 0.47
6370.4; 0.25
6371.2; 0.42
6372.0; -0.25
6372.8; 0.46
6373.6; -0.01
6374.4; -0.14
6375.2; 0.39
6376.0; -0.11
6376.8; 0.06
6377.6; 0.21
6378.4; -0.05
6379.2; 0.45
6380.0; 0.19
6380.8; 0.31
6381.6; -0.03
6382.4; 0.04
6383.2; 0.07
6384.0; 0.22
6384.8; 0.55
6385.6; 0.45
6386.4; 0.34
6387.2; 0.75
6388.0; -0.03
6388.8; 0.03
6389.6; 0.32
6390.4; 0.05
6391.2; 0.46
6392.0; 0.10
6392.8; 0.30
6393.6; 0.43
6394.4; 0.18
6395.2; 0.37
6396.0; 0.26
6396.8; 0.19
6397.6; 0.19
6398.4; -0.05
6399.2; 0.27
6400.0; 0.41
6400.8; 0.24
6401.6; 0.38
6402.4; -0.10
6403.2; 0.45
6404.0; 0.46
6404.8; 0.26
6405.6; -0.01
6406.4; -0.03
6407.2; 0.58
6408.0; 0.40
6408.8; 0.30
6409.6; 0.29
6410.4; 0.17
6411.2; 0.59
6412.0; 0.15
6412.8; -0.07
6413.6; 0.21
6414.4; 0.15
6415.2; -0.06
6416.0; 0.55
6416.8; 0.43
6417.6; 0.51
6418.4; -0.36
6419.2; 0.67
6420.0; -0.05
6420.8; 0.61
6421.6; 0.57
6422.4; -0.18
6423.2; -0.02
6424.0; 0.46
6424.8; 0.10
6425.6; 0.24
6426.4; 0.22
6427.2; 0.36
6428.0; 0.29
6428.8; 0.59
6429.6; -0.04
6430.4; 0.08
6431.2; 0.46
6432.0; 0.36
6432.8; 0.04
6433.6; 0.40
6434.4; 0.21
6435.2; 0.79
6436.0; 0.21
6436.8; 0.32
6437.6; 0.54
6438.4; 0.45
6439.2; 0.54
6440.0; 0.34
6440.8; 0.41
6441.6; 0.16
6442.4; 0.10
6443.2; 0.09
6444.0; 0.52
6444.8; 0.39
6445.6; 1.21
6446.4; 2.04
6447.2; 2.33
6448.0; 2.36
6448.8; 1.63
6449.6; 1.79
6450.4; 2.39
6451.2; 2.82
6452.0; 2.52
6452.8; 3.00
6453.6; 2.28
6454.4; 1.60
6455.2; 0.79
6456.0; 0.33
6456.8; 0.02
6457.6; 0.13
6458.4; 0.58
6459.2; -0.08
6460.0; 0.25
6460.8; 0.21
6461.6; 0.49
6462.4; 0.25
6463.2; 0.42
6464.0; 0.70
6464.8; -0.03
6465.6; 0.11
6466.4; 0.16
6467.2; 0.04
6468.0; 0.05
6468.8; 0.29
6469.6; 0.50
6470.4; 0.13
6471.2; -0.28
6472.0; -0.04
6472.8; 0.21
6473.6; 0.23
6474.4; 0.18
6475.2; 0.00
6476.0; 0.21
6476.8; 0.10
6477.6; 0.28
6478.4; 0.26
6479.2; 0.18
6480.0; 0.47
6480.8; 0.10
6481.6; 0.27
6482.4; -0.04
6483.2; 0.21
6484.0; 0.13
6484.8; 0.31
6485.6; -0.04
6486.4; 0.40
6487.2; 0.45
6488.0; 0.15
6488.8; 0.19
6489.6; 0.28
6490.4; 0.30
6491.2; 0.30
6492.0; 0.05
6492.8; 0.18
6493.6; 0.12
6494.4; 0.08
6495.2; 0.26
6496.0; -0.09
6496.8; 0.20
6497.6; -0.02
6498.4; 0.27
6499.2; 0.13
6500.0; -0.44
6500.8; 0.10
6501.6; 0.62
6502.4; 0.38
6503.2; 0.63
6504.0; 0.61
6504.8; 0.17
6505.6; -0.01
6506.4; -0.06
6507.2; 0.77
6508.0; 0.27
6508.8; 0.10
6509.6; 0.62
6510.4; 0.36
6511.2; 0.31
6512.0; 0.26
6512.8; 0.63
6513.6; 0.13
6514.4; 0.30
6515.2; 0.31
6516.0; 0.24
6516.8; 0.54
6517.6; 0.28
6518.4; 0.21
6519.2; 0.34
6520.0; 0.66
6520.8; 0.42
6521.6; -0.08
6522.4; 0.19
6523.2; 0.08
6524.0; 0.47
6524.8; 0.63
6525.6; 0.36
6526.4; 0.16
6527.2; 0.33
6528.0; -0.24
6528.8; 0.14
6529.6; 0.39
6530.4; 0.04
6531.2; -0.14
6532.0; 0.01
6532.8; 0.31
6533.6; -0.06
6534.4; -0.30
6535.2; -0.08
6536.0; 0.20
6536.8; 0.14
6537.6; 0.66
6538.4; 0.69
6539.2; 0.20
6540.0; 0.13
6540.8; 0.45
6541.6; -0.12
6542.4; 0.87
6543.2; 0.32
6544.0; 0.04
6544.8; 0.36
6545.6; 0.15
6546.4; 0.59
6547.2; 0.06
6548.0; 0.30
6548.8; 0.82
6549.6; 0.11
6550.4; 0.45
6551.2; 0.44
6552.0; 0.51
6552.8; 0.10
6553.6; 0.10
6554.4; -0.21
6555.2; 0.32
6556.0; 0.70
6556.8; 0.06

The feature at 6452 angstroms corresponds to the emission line [O II]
